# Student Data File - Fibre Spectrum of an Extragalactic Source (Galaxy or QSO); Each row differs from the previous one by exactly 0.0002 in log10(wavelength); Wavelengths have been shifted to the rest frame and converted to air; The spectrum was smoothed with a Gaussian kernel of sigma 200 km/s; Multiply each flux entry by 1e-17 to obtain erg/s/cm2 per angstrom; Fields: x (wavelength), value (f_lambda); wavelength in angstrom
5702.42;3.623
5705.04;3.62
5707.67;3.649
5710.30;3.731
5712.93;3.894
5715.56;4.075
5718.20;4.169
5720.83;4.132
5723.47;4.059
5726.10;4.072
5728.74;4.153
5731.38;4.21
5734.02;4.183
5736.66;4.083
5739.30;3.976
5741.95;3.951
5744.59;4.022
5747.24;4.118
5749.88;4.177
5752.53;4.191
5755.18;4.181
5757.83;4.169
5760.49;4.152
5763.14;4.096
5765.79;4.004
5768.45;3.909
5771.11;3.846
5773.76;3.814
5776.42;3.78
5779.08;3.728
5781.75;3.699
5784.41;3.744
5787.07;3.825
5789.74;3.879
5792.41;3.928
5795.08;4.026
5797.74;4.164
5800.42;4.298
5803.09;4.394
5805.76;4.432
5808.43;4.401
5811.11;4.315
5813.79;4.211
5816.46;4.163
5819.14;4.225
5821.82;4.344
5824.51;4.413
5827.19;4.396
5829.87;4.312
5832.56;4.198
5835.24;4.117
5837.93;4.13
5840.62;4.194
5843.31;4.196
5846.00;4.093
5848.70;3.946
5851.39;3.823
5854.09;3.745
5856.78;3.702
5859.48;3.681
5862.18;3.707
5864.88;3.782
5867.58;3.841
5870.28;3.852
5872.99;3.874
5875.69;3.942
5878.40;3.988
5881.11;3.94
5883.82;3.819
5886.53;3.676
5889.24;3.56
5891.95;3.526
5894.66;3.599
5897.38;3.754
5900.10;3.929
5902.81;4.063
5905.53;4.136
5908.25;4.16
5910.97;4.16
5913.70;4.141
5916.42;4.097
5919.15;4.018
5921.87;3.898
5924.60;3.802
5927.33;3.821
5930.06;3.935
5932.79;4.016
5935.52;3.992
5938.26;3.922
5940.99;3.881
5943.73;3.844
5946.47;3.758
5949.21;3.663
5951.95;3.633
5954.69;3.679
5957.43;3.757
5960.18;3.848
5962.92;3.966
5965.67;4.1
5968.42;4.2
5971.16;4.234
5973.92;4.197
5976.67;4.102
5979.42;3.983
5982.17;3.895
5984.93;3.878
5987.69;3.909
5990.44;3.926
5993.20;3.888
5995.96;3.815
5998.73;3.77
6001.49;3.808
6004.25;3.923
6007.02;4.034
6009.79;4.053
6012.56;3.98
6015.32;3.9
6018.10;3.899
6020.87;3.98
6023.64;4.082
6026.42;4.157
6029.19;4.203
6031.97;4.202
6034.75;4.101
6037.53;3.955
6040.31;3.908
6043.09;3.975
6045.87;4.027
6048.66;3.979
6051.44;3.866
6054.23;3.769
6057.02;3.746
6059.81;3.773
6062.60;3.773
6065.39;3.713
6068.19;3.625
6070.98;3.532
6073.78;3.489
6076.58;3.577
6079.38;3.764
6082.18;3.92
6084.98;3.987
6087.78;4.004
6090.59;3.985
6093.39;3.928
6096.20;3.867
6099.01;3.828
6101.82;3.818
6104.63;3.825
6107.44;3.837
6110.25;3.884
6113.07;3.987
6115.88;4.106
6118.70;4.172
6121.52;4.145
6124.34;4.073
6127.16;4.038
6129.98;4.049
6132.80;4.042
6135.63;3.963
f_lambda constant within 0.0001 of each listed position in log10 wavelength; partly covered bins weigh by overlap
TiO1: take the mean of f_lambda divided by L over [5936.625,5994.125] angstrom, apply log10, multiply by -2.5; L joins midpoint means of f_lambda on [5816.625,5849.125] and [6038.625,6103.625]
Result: 0.021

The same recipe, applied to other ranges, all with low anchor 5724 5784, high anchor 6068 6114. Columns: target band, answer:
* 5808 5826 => -0.081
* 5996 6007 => 0.005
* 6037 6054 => -0.026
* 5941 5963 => 0.039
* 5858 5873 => 0.049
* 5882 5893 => 0.079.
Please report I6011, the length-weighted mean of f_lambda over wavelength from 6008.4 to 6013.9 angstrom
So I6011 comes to 4.01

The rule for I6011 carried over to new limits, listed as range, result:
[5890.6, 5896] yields 3.57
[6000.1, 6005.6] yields 3.87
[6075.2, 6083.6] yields 3.76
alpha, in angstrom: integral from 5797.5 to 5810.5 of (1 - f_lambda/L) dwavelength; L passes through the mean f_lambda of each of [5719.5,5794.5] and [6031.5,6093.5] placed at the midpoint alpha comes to -1.2 angstrom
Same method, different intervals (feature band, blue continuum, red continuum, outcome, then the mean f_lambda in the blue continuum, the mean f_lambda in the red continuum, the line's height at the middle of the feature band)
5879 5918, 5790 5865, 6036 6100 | 1.29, 4.12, 3.83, 4.03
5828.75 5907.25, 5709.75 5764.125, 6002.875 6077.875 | 2.09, 4.09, 3.9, 4.01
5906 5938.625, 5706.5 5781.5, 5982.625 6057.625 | -0.22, 4.01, 3.95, 3.98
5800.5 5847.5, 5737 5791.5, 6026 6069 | -3.69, 3.96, 3.92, 3.96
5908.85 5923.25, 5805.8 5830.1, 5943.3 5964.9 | -0.52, 4.32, 3.77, 3.93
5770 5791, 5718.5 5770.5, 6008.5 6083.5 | 1.45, 4.09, 3.89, 4.07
